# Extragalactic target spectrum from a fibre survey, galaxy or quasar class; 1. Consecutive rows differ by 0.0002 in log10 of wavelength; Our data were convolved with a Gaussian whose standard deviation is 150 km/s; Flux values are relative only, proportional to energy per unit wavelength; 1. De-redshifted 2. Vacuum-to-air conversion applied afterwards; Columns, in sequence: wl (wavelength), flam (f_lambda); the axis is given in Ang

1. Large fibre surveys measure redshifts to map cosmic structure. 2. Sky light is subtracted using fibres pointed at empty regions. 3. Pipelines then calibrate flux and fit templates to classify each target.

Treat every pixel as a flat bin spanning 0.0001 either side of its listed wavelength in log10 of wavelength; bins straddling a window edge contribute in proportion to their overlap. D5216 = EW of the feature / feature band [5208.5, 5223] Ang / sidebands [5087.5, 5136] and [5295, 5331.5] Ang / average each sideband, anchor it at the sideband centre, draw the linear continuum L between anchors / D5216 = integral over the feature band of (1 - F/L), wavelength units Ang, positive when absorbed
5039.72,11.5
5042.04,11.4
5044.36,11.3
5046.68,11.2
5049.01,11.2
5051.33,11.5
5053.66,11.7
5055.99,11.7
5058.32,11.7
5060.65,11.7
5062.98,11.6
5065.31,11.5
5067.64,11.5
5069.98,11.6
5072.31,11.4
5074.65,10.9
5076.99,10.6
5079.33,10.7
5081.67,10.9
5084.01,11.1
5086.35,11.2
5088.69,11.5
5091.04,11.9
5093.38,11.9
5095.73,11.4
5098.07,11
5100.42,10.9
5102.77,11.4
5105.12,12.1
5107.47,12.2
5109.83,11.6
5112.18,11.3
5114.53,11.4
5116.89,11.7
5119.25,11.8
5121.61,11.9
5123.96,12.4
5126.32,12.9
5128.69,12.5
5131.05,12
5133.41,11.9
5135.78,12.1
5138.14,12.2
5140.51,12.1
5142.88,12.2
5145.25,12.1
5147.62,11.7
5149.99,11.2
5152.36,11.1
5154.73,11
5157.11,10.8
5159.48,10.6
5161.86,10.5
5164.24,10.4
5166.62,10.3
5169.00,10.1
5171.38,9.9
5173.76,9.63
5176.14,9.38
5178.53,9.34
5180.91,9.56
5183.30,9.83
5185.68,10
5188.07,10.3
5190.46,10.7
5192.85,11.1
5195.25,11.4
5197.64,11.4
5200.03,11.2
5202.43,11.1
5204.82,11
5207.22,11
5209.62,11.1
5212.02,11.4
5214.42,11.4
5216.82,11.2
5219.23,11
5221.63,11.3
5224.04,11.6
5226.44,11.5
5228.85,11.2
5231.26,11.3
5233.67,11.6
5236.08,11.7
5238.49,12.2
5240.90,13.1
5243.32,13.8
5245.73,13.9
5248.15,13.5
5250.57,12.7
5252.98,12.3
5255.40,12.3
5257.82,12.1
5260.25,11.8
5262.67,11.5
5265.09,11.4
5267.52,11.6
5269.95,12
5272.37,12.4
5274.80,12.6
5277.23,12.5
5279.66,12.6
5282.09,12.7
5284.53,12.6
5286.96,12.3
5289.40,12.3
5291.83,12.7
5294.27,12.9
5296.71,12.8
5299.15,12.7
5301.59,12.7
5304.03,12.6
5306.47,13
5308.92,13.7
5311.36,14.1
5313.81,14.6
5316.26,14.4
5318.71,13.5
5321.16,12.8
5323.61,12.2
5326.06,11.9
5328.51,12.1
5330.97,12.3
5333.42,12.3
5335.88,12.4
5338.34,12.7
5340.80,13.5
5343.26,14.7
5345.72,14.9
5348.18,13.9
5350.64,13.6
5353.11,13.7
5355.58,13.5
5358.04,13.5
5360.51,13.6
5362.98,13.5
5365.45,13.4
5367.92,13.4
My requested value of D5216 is 1.4 Ang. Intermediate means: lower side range 11.8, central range 11.2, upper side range 13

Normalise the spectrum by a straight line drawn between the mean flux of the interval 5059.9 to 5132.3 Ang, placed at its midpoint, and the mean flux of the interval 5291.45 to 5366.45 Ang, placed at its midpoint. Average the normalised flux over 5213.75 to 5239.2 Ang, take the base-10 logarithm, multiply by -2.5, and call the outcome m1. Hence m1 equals 0.10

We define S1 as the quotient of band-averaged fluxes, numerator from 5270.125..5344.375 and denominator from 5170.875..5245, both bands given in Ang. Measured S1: 1.16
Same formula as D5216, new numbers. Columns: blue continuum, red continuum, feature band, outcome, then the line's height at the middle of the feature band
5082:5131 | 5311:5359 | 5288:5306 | 0.5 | 13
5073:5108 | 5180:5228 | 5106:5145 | -2.9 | 11.2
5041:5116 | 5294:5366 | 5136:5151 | -0.1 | 11.9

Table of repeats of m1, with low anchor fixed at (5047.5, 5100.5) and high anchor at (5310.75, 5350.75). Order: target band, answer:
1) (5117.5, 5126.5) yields -0.039 mag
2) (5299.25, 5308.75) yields 0.017 mag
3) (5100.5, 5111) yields -0.012 mag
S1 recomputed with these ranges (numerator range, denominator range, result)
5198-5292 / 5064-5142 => 1.03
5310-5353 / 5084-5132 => 1.13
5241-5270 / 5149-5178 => 1.20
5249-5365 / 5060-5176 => 1.13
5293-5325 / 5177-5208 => 1.25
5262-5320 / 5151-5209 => 1.22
